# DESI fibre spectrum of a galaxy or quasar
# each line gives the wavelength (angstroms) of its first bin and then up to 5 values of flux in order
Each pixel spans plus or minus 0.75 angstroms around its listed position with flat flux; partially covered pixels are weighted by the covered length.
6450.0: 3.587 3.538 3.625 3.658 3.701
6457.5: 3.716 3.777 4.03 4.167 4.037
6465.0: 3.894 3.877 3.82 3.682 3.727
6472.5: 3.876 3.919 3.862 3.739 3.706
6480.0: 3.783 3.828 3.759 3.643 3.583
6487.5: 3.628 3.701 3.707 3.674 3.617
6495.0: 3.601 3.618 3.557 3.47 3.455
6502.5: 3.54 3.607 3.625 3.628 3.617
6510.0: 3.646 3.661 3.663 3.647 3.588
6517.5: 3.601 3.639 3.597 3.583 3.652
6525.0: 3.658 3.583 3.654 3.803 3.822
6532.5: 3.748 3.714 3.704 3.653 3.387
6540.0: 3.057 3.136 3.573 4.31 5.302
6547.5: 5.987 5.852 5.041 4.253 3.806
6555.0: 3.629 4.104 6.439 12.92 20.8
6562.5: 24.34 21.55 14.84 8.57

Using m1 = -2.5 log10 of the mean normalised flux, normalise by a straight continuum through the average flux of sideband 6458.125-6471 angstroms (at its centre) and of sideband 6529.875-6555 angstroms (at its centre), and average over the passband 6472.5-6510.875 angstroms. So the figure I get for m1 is 0.09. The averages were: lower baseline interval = 3.9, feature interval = 3.66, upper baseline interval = 4.13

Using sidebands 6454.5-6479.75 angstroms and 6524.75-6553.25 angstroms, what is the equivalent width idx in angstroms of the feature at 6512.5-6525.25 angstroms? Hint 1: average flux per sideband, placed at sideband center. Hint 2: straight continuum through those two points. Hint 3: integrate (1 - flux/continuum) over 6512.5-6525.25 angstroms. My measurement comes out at 1.21 angstroms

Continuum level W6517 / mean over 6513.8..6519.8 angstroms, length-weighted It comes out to 3.62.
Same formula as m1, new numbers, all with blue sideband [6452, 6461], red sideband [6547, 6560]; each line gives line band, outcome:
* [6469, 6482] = 0.09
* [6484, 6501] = 0.22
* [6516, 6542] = 0.39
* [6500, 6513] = 0.29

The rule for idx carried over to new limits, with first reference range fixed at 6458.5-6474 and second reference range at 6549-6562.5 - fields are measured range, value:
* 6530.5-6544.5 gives 7.3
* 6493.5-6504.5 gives 4.0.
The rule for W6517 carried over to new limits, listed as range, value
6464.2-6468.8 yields 3.86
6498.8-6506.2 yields 3.54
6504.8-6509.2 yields 3.62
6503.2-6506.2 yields 3.61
